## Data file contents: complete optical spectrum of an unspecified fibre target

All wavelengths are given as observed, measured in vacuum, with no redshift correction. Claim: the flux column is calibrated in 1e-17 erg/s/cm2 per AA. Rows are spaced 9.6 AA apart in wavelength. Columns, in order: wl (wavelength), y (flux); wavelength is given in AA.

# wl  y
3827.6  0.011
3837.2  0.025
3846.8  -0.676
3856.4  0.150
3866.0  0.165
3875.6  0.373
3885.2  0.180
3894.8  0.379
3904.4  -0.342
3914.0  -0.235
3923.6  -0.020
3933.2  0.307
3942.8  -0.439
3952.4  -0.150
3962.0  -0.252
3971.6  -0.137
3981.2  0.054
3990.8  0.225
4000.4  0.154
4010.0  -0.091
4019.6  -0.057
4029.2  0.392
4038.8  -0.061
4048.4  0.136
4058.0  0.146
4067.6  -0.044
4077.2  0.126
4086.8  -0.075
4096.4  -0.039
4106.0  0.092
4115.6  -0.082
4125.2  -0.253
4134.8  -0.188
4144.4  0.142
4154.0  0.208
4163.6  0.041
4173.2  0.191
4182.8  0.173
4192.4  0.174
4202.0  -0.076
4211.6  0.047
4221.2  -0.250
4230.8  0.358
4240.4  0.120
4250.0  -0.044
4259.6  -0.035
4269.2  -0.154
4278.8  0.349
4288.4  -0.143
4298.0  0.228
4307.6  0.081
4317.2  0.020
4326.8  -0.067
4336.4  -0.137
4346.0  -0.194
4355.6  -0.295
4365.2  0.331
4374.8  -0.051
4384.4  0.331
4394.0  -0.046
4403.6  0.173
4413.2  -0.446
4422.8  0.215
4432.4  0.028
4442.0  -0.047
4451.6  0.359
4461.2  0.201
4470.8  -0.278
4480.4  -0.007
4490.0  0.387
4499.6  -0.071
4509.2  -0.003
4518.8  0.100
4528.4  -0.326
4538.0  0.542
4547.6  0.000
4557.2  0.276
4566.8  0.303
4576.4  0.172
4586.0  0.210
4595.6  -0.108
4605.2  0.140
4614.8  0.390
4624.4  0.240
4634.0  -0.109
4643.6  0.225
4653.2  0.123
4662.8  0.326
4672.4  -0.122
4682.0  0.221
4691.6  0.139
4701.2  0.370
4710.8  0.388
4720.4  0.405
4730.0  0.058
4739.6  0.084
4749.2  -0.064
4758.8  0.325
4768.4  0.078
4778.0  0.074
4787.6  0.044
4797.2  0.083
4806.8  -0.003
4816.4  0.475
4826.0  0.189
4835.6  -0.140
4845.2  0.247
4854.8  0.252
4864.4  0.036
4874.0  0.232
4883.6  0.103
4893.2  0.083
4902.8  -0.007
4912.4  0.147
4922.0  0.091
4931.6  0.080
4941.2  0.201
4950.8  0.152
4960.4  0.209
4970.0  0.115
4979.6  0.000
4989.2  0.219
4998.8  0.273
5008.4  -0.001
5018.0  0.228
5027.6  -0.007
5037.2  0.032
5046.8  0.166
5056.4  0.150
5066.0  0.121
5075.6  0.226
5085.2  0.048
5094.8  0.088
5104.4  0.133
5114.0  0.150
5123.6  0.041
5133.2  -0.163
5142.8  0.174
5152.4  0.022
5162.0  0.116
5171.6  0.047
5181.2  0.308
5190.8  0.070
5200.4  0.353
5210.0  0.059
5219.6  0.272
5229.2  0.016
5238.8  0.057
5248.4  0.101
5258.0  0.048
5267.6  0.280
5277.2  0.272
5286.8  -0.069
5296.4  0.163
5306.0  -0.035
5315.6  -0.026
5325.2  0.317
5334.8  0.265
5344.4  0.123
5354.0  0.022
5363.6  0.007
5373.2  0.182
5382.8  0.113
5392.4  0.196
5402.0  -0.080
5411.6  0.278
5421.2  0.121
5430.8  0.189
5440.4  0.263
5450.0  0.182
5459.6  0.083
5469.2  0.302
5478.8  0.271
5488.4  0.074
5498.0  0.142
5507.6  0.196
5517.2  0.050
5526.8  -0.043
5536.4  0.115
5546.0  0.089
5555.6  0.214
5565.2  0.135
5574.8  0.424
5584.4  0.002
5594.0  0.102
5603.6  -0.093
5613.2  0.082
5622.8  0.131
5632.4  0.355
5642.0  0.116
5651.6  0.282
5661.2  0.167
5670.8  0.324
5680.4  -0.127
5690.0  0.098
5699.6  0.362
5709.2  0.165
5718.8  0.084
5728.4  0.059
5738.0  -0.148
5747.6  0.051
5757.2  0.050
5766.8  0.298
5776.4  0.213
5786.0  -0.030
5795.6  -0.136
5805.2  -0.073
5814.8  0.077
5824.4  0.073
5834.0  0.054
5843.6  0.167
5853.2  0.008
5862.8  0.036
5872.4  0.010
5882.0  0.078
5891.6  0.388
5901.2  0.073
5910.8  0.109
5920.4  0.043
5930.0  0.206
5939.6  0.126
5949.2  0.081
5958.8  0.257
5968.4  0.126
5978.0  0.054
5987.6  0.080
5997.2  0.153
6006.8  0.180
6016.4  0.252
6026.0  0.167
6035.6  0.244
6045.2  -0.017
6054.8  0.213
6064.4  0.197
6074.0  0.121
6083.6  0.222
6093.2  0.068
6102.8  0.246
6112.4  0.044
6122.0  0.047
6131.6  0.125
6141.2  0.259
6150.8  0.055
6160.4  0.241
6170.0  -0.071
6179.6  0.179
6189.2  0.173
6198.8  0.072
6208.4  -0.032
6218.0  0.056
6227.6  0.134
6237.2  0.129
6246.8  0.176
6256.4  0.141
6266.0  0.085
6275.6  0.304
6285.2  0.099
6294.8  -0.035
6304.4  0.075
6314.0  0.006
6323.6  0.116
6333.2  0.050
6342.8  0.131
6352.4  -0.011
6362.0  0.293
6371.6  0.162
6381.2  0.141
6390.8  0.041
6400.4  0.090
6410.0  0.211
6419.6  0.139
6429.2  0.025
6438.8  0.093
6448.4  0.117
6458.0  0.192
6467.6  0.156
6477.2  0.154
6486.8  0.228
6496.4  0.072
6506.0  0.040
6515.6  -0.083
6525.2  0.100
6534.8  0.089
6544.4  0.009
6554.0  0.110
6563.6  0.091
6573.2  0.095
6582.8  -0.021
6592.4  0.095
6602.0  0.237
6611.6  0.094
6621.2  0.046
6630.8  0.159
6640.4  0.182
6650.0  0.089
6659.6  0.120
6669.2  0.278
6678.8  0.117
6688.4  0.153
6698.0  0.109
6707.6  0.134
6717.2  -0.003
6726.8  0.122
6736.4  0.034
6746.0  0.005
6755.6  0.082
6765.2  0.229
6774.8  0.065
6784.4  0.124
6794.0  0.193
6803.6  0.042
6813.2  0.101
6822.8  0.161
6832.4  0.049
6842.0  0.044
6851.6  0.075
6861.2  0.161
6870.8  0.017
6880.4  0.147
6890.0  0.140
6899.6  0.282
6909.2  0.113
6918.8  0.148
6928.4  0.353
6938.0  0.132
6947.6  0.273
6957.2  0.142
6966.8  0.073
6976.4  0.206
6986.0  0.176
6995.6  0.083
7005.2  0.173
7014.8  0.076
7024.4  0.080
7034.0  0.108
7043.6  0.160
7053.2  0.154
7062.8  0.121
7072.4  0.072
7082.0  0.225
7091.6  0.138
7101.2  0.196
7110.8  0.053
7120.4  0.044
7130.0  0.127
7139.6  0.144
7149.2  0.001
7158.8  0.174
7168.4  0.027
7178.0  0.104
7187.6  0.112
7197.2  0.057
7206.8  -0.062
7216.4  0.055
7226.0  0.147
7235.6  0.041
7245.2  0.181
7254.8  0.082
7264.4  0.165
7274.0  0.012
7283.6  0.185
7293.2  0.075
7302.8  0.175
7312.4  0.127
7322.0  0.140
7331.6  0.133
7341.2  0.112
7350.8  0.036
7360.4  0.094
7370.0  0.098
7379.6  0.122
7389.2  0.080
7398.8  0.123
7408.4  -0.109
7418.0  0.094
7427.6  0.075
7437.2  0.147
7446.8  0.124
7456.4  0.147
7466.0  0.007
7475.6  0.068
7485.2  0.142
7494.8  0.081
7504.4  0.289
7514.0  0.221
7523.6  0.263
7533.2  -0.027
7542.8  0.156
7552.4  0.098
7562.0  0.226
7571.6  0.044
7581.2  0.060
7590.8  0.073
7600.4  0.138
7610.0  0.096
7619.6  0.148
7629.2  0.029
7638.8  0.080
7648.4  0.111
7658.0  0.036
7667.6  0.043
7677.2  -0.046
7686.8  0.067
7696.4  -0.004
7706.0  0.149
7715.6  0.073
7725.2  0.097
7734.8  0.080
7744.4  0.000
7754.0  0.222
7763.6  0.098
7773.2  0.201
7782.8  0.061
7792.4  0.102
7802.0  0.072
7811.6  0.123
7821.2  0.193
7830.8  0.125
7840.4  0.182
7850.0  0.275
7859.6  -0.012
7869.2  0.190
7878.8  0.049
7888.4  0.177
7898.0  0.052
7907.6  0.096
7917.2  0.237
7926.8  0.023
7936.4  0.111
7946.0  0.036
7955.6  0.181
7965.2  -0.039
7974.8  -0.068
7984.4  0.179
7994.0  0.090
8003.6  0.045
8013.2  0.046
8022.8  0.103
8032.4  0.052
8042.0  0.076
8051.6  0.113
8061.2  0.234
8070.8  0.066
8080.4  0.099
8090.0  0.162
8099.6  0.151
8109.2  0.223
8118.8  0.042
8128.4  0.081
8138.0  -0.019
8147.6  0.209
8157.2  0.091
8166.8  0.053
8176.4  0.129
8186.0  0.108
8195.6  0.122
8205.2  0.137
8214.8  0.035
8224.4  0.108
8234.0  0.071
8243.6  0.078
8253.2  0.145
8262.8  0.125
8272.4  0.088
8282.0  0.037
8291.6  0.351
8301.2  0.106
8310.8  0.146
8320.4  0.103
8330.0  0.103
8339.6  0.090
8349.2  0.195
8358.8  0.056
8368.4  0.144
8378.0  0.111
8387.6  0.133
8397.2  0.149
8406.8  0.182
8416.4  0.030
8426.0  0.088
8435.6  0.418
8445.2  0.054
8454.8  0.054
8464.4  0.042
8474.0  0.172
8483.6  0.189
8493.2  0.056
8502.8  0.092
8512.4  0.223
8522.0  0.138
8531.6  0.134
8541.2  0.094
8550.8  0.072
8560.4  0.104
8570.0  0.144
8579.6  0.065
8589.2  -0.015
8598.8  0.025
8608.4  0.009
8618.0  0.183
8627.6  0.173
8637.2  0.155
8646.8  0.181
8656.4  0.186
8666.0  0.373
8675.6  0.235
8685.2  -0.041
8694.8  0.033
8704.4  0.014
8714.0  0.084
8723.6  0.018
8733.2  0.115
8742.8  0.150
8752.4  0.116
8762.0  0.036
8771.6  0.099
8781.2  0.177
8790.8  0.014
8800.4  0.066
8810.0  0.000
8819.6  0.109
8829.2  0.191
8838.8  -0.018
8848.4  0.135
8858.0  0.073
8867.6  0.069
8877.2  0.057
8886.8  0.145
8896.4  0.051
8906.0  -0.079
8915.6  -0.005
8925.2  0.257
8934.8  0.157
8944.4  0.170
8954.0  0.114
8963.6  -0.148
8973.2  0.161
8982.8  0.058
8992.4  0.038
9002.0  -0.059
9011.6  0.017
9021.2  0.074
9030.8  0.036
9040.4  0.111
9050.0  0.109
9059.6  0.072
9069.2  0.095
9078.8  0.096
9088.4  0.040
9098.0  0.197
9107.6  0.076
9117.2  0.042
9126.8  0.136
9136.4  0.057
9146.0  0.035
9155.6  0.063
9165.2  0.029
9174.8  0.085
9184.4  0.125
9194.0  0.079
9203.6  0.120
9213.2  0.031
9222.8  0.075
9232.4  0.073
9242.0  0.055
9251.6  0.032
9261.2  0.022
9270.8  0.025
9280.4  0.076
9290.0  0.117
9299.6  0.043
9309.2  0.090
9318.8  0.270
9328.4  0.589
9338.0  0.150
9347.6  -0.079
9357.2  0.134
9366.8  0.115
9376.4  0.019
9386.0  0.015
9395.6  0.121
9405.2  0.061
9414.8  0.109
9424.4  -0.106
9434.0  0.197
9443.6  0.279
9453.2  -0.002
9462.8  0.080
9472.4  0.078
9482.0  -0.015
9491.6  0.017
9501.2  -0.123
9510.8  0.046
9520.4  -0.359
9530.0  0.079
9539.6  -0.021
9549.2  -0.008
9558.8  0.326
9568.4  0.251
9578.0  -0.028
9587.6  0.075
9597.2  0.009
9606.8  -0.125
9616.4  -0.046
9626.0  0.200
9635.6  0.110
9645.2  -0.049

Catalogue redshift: 0.29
